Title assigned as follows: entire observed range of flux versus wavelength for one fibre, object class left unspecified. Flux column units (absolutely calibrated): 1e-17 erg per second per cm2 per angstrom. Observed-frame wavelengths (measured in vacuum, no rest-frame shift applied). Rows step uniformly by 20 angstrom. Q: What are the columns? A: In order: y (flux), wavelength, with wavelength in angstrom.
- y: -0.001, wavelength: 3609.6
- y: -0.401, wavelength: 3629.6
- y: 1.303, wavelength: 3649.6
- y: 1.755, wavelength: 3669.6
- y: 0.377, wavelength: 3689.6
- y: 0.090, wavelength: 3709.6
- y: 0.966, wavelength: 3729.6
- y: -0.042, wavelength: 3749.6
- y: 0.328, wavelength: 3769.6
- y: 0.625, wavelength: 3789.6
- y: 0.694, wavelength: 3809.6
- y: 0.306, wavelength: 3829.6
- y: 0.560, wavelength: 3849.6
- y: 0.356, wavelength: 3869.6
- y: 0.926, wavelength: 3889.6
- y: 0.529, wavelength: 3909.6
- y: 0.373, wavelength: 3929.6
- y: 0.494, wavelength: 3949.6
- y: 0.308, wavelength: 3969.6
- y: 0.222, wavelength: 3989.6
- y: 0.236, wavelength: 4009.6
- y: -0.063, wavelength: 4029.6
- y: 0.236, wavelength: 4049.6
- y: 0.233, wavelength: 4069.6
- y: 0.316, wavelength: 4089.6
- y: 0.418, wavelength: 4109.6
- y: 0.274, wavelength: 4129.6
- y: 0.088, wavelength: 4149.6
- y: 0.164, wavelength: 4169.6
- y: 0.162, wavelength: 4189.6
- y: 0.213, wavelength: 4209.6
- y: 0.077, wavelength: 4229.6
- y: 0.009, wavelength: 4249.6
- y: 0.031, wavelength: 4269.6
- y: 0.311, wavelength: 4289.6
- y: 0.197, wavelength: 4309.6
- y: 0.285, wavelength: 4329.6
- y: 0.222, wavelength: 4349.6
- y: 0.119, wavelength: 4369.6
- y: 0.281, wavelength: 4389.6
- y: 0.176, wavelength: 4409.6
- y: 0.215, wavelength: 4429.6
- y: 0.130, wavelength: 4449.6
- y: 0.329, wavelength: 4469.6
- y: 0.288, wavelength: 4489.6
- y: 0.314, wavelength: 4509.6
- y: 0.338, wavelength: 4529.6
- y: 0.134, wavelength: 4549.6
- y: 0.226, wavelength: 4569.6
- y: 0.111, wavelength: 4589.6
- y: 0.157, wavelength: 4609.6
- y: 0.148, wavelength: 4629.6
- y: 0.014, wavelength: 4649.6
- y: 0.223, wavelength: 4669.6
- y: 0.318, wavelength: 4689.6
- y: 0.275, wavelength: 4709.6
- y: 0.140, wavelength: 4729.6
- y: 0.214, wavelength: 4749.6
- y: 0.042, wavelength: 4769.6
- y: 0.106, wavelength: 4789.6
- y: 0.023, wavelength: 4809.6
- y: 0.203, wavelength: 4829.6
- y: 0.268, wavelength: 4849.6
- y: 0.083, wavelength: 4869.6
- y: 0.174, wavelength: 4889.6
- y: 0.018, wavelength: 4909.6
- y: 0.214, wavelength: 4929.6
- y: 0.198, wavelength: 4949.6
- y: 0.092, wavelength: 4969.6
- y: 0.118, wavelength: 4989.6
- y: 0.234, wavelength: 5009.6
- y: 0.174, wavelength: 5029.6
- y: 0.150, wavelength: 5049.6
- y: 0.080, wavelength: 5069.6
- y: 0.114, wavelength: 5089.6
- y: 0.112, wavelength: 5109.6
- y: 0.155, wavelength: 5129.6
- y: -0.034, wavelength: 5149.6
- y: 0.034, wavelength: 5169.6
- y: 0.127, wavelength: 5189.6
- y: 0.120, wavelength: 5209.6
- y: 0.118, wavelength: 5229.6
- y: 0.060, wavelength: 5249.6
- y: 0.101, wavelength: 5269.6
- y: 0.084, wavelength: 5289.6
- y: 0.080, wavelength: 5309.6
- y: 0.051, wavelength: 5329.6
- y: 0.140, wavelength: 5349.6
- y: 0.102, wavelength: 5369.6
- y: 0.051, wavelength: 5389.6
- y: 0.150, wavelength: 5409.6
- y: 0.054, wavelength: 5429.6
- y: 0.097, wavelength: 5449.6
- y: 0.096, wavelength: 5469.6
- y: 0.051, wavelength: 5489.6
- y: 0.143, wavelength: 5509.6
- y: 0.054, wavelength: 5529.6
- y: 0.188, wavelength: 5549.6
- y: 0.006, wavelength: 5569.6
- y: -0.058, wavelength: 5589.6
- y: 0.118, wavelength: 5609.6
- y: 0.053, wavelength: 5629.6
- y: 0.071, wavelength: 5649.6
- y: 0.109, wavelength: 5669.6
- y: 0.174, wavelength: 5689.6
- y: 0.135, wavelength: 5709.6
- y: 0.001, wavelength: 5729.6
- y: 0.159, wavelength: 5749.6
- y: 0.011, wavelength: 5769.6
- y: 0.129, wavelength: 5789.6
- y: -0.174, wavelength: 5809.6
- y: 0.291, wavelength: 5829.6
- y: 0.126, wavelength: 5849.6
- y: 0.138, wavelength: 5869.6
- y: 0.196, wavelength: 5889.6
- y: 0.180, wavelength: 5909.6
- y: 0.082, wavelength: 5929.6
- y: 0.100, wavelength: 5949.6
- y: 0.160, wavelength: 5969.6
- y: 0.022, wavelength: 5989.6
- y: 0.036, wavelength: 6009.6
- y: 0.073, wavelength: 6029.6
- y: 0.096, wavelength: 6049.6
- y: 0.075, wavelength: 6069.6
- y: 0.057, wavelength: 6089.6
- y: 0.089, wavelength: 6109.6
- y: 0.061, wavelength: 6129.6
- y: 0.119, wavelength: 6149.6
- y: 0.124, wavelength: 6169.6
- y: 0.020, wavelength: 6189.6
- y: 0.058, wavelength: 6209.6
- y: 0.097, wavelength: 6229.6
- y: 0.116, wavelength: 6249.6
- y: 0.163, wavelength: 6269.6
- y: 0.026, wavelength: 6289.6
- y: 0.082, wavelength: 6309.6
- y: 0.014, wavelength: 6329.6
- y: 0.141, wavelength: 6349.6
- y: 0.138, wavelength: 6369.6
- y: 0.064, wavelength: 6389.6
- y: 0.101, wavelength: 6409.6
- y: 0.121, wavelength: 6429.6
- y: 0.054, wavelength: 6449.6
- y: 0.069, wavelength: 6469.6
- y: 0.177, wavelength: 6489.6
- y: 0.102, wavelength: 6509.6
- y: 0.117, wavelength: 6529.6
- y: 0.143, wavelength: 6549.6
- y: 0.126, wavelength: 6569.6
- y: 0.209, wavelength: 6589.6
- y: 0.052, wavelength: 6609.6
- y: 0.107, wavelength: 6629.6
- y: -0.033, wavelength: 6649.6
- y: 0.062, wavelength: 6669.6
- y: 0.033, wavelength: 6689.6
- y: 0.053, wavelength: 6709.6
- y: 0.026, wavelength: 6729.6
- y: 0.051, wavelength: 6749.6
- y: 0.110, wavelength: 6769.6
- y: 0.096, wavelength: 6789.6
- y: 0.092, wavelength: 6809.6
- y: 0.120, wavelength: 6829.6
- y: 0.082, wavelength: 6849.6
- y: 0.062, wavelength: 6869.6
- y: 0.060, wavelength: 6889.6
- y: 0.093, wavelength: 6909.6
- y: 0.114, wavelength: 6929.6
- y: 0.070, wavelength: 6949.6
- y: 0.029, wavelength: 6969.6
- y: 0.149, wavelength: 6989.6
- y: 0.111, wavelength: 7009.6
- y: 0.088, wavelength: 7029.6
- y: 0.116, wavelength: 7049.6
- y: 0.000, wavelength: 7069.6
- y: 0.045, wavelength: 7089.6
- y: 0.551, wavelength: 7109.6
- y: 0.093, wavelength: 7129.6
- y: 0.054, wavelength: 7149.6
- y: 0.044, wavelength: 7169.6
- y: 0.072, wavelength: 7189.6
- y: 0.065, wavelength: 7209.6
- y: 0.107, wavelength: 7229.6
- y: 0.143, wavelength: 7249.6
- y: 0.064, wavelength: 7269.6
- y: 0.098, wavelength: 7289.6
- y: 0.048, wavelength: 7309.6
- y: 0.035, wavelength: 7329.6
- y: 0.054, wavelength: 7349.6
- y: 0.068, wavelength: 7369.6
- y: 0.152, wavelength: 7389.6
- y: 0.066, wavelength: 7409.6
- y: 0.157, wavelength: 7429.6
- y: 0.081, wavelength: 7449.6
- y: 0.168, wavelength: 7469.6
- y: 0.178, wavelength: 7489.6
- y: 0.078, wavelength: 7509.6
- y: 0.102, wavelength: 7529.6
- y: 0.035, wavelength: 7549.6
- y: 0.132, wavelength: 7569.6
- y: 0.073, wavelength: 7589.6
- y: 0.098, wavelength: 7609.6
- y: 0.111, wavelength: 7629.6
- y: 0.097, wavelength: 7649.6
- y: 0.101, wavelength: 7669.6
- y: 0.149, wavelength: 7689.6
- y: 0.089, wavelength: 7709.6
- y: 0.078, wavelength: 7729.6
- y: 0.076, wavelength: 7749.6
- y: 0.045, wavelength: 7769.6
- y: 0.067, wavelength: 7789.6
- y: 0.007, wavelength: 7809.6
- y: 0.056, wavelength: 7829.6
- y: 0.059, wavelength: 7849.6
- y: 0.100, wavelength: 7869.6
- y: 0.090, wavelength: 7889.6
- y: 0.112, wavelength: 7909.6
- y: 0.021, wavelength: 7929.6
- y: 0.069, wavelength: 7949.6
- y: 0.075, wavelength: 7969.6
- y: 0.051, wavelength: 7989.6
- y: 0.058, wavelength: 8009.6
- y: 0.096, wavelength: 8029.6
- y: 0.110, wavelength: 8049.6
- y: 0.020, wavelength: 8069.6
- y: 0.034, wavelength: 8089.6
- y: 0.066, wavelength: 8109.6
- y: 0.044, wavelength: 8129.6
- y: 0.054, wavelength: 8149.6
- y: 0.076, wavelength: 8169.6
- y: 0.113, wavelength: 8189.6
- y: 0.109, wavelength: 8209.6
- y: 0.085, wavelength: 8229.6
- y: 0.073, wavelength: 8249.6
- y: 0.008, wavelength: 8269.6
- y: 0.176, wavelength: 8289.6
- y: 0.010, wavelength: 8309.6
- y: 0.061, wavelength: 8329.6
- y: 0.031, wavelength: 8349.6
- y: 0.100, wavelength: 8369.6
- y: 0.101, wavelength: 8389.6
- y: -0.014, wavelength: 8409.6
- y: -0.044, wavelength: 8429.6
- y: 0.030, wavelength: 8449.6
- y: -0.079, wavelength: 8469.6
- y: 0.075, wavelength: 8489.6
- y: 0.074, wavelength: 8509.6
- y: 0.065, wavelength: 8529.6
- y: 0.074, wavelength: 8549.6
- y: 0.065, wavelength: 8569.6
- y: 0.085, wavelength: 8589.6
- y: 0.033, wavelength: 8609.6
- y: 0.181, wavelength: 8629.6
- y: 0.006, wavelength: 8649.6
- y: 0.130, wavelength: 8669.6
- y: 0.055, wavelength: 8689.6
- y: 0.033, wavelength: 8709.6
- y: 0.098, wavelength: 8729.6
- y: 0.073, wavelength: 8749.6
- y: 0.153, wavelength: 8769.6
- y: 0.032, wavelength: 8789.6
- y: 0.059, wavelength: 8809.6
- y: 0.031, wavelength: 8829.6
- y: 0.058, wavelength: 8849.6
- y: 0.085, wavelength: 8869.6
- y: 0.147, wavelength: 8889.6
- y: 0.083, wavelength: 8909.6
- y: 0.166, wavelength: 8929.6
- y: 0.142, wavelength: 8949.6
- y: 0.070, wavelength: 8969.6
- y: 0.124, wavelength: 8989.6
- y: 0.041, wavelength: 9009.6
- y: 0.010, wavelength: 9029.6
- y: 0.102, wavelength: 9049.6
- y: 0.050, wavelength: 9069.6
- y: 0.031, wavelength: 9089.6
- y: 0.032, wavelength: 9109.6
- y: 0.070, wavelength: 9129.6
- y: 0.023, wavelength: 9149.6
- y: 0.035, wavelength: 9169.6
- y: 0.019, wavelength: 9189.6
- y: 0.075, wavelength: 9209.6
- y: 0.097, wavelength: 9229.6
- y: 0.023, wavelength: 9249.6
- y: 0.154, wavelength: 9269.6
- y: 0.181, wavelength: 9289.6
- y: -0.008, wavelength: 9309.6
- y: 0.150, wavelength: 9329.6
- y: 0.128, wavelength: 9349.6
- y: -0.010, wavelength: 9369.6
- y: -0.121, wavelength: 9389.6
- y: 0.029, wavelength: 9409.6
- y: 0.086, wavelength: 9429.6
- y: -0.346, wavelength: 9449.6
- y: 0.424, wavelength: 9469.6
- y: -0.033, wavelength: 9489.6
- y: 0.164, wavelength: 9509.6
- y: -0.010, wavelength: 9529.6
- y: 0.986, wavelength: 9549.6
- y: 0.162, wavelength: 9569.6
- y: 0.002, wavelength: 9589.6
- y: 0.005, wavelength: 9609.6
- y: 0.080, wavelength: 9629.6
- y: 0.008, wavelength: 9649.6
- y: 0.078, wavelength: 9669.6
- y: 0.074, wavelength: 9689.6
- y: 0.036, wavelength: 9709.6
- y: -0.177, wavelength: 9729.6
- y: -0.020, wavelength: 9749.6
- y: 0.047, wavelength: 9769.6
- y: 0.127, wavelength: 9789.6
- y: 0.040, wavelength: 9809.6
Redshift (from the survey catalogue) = 0.91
